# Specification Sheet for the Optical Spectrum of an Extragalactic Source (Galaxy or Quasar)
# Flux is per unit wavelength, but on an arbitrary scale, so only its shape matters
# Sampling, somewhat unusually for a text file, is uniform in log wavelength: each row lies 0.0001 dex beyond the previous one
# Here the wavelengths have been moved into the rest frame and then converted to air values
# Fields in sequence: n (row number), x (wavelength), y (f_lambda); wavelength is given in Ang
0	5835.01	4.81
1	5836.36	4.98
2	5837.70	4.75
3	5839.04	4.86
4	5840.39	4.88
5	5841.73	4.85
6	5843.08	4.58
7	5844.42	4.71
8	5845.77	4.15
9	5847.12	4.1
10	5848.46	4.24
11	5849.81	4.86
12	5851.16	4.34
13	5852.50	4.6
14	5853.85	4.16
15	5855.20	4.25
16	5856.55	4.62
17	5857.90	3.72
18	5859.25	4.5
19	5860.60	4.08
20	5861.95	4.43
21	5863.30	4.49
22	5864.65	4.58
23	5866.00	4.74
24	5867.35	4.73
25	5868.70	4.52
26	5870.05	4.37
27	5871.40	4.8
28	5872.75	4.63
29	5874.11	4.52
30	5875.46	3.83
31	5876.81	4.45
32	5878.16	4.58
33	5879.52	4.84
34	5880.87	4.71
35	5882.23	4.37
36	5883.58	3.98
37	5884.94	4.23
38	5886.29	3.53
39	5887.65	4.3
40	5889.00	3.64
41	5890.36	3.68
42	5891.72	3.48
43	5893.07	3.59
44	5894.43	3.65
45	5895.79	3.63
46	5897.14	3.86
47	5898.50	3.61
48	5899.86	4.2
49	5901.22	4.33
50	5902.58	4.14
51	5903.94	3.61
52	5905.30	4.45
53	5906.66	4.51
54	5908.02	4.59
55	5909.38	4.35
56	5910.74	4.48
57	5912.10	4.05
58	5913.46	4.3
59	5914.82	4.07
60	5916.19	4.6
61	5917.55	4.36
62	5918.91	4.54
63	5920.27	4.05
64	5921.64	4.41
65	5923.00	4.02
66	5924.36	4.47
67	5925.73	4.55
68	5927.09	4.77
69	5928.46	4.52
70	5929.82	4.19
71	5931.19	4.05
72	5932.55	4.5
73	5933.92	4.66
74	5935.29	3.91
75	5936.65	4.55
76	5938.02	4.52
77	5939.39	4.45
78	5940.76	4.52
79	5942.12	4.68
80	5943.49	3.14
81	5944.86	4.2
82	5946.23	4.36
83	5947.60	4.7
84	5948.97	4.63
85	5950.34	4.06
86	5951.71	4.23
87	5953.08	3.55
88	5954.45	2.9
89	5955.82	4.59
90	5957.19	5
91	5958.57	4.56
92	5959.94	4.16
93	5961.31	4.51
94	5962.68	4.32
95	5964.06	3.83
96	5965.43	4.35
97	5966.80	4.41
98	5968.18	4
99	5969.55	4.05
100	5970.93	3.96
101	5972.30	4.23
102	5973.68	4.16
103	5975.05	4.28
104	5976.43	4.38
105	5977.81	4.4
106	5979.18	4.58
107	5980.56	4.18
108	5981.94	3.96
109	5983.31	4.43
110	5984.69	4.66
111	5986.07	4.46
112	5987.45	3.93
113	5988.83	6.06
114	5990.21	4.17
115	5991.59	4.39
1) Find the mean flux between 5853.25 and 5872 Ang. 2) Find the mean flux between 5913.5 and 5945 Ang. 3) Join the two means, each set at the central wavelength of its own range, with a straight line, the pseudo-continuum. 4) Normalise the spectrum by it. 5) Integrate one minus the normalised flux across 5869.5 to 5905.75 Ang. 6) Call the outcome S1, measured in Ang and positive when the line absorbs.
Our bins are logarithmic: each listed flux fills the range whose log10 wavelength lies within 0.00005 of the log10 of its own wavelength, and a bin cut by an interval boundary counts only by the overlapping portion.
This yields 2.4 Ang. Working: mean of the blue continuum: 4.43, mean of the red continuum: 4.34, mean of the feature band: 4.11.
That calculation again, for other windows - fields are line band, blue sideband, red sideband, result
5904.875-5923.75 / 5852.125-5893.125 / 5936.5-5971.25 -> -0.3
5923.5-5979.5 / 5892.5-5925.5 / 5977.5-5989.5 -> 1.0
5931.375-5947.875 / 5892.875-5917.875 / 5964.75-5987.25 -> -0.5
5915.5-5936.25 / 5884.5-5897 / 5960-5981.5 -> -2.2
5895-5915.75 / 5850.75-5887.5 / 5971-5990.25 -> 1.2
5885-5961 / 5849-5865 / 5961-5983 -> 1.7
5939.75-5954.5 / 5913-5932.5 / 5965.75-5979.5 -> 0.5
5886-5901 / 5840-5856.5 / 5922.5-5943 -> 2.3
